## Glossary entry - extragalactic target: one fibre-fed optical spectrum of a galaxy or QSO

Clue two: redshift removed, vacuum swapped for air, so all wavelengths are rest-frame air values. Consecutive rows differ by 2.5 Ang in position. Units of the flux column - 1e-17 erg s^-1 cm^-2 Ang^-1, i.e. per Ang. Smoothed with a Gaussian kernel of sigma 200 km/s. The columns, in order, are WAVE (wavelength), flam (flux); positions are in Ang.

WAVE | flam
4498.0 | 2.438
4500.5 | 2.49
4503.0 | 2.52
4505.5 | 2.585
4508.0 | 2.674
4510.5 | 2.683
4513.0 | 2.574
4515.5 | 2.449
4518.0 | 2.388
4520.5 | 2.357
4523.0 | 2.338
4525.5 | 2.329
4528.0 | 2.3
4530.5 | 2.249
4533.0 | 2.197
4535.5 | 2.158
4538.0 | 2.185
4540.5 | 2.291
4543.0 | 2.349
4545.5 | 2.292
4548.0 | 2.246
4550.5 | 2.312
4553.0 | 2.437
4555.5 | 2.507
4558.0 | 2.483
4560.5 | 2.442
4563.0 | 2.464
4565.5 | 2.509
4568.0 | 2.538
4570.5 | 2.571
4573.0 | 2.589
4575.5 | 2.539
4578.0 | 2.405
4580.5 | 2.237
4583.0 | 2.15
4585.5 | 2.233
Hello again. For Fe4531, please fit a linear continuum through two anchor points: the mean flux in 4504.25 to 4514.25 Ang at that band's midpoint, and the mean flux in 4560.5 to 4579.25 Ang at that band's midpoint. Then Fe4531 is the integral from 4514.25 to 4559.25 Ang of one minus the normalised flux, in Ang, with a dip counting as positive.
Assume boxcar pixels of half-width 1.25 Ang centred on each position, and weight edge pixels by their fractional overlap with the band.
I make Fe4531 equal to 4.4 Ang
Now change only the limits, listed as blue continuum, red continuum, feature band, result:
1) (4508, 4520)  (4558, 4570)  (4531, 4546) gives 1.60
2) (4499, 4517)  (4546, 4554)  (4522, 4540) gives 1.34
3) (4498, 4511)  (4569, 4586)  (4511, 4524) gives 0.52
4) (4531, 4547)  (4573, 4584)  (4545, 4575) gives -1.88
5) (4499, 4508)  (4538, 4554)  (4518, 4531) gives 0.56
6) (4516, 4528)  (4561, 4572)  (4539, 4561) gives 0.79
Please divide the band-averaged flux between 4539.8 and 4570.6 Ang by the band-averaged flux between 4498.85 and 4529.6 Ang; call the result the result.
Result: 0.98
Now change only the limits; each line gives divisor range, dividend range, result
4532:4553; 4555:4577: 1.11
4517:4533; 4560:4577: 1.09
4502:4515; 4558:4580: 0.96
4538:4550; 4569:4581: 1.09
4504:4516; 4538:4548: 0.88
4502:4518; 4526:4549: 0.88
